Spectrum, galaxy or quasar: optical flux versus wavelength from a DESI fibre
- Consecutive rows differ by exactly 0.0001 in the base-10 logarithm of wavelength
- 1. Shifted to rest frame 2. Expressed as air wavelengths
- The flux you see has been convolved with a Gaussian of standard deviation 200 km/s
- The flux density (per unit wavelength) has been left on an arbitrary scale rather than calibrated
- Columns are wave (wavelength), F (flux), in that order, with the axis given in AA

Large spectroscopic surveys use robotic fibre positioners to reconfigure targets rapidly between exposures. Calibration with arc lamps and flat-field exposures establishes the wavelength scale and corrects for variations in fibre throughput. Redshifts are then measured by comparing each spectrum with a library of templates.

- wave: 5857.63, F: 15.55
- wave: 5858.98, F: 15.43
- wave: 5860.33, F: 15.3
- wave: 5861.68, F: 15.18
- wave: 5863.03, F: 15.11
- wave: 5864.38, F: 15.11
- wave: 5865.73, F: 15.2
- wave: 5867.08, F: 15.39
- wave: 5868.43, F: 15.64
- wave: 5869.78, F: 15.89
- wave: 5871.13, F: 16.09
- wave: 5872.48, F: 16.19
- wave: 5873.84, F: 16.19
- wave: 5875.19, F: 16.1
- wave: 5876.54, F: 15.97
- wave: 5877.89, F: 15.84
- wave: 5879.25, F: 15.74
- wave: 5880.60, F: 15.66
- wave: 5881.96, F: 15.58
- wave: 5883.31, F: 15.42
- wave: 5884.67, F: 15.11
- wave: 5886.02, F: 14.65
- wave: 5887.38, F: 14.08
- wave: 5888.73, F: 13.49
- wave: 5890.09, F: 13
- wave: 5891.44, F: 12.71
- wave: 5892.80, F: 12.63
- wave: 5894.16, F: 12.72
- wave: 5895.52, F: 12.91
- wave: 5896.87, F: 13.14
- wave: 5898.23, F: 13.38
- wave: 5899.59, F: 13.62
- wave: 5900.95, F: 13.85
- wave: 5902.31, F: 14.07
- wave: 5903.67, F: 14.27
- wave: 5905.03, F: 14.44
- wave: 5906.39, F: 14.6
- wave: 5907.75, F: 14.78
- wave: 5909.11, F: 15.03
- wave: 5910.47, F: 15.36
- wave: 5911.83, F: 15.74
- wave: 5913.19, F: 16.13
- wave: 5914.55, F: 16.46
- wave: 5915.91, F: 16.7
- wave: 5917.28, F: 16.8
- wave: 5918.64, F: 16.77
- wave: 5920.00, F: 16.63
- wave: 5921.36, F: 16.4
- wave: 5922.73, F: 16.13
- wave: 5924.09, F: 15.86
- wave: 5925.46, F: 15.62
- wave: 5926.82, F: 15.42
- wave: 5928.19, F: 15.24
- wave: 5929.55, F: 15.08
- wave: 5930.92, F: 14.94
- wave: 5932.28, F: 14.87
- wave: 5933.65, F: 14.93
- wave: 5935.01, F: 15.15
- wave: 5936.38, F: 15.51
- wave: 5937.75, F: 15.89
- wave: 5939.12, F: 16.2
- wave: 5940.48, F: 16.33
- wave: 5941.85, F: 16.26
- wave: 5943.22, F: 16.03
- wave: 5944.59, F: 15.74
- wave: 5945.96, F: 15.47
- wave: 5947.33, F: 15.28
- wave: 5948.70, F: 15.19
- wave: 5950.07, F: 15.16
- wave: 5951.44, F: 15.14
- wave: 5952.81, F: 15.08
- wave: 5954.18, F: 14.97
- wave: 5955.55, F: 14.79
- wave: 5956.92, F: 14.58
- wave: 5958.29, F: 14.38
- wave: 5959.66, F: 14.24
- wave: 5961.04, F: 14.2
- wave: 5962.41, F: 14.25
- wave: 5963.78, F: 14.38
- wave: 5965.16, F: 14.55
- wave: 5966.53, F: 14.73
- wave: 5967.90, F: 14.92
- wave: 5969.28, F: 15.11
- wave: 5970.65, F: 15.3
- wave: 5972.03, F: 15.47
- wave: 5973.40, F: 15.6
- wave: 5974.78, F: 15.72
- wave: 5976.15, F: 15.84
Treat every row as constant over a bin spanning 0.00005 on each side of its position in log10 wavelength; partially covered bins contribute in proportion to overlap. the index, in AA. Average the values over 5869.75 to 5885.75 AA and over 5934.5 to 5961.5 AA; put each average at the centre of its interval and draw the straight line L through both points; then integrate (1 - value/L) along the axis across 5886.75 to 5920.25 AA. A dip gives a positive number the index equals 2.3 AA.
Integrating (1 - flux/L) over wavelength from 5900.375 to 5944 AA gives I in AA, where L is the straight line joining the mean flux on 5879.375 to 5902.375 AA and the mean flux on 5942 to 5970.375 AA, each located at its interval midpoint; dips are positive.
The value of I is -3.5 AA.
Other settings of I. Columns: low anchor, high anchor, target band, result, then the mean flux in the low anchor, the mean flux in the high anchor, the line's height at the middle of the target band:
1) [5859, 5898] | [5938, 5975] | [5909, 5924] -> -1.23 AA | 14.9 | 15.2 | 15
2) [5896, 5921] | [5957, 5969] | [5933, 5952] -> -1.14 AA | 15.1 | 14.5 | 14.7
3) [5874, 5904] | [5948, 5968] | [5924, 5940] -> -0.92 AA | 14.3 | 14.7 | 14.6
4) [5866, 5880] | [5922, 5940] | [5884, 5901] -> 2.46 AA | 15.9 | 15.5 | 15.7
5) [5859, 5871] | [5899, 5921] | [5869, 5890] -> -0.02 AA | 15.4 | 15.4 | 15.4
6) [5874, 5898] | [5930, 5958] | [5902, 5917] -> -0.51 AA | 14.4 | 15.4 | 14.8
